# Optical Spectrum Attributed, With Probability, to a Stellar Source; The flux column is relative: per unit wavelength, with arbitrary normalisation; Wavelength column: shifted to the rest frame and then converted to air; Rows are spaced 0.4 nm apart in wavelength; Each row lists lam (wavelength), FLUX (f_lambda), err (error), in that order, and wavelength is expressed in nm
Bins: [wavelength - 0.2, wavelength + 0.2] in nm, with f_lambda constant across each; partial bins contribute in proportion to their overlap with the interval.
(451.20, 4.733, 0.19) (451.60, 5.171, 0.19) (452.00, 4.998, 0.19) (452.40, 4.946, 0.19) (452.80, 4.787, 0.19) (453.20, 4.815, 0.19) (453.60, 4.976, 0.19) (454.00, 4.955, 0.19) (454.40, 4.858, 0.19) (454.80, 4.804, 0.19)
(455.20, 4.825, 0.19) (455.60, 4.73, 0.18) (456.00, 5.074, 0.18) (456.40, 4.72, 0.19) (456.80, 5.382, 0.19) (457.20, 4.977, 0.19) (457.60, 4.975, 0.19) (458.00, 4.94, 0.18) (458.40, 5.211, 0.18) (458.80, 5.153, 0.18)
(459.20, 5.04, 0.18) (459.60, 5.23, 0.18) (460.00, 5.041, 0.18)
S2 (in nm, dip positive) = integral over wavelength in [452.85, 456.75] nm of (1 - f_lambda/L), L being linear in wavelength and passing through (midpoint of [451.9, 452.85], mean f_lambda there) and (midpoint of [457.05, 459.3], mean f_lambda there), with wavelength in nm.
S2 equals 0.075 nm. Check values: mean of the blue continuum 4.92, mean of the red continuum 5.05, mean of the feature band 4.88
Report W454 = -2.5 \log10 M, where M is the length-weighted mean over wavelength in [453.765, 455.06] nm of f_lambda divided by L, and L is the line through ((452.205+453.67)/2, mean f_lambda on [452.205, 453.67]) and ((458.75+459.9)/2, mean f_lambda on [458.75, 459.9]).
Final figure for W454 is 0.01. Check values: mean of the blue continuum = 4.87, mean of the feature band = 4.87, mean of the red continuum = 5.13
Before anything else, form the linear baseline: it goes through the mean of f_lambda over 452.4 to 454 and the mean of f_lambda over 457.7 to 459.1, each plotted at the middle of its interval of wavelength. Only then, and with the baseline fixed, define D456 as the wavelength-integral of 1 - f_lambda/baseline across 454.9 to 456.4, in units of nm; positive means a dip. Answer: 0.04 nm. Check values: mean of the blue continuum 4.88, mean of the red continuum 5.09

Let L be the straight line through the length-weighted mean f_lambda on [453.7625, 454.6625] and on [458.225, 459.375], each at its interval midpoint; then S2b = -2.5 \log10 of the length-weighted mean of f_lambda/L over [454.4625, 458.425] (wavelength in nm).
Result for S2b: 0.01 mag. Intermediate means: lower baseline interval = 4.9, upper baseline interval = 5.14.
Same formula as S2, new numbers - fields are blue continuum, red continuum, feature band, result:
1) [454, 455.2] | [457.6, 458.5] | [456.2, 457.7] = -0.01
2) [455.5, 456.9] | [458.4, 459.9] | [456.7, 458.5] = -0.01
